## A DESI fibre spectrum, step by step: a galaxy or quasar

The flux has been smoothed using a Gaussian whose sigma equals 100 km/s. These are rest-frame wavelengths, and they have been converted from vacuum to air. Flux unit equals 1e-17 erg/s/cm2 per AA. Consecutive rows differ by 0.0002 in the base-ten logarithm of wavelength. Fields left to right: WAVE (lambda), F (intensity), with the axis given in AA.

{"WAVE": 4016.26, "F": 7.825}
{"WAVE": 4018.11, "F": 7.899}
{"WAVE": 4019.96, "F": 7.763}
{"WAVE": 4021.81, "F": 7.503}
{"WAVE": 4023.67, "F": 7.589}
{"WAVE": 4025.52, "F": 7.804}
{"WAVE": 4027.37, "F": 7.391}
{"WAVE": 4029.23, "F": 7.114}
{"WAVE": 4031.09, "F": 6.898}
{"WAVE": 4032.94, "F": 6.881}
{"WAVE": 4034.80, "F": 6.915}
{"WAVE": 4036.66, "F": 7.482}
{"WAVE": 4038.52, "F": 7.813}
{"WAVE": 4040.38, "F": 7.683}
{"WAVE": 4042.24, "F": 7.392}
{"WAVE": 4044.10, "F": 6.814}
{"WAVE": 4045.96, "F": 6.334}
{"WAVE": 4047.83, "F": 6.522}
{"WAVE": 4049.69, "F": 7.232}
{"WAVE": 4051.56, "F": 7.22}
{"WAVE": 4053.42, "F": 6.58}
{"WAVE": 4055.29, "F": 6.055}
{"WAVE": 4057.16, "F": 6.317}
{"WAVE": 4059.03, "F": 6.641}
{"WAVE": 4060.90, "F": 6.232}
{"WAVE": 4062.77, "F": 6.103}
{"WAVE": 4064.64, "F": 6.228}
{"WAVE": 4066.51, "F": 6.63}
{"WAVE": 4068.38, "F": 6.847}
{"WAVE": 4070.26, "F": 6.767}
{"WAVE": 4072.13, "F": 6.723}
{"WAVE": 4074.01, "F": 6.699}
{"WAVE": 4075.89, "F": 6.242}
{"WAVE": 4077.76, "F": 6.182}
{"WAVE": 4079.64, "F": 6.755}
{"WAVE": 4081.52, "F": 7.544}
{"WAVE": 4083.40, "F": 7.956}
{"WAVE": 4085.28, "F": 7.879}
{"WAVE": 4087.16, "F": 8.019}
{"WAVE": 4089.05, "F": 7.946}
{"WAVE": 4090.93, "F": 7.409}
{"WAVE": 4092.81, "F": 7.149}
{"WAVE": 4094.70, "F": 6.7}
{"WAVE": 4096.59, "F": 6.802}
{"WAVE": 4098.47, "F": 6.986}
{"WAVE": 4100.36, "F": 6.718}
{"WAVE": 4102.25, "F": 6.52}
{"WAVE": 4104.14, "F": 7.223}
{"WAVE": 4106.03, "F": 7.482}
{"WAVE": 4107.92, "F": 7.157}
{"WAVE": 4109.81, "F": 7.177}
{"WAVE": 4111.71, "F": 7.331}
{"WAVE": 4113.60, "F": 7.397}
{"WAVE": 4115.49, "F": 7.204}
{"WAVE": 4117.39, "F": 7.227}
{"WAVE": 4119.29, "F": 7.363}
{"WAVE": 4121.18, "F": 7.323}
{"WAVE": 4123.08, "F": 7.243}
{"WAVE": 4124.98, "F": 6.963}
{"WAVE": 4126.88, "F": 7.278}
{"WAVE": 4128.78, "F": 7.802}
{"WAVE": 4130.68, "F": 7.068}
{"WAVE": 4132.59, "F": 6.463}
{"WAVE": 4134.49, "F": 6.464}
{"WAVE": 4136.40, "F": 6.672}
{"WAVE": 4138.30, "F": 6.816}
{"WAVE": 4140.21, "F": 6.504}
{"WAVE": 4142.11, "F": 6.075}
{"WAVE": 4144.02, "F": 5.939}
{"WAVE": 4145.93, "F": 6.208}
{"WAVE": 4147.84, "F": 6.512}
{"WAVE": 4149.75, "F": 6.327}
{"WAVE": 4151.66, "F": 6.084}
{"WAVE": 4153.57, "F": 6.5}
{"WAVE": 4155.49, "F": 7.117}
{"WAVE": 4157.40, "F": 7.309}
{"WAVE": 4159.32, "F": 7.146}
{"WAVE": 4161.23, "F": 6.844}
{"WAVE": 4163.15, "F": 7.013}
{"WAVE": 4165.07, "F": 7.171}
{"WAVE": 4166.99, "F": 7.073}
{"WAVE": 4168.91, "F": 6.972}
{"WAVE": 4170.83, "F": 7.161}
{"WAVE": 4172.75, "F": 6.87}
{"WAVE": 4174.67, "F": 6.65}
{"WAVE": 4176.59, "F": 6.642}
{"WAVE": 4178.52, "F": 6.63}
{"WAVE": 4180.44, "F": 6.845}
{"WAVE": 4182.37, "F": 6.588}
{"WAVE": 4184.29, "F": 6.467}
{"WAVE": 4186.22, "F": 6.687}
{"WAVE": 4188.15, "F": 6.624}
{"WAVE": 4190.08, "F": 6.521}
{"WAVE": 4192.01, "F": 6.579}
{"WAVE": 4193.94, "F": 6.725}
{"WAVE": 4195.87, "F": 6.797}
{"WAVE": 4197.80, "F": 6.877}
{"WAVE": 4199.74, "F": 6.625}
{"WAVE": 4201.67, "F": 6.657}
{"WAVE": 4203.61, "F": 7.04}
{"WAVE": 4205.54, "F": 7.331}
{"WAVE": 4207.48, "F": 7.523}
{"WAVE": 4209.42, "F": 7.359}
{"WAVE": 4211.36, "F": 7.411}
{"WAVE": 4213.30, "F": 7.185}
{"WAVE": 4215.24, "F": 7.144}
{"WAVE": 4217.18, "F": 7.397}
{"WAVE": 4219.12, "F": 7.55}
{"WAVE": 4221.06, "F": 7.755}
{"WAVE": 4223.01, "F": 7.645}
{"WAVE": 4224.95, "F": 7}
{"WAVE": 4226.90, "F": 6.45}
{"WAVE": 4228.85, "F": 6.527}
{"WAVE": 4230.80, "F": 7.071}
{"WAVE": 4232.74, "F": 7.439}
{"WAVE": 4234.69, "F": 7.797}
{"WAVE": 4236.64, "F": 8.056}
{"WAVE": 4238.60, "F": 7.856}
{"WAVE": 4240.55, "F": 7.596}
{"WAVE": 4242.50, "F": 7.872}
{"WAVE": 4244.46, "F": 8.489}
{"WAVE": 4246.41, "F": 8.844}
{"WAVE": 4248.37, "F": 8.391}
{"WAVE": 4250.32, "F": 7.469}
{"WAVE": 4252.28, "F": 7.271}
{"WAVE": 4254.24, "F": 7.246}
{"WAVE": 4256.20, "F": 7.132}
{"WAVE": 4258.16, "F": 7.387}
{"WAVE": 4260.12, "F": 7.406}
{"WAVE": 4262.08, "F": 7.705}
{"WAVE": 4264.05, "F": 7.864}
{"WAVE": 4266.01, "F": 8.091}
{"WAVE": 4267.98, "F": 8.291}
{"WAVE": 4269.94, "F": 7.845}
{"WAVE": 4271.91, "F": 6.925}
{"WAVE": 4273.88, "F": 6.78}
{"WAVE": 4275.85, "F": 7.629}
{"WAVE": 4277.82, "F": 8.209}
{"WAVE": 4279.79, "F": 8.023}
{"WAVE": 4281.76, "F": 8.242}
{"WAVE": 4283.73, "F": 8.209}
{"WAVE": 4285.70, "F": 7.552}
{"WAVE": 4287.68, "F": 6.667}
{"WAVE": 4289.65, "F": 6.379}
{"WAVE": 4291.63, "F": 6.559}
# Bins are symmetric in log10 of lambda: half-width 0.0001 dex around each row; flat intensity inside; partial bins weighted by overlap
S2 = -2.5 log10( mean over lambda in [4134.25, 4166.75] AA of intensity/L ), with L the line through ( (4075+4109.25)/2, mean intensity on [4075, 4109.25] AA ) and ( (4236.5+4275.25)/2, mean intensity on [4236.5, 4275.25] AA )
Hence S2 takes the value 0.11 mag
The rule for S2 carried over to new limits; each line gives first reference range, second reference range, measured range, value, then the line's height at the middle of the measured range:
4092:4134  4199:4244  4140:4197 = 0.08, 7.22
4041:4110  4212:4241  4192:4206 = 0.07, 7.28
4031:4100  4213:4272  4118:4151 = 0.07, 7.19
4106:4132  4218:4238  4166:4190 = 0.08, 7.31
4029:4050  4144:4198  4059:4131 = -0.02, 6.94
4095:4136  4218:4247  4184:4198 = 0.12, 7.41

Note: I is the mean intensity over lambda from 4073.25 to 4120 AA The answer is 7.16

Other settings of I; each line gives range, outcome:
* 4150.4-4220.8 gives 6.93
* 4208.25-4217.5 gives 7.3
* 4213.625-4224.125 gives 7.48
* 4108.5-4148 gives 6.92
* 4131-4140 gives 6.62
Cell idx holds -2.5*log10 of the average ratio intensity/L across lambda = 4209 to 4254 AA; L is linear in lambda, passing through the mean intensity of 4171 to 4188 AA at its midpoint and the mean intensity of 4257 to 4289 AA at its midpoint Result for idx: -0.046 mag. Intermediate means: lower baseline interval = 6.69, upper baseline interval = 7.66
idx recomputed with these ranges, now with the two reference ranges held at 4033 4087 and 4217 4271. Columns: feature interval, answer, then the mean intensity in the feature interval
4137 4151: 0.14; 6.35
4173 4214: 0.09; 6.84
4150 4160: 0.07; 6.78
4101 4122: -0.02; 7.21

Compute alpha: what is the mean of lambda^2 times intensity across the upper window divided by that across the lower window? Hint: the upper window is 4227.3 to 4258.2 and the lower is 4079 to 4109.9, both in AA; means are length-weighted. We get 1.1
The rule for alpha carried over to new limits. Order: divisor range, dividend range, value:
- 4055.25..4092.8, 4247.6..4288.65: 1.22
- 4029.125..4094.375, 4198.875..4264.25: 1.17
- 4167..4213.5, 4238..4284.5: 1.17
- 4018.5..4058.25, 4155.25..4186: 1.03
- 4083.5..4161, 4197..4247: 1.11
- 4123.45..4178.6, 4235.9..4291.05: 1.20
